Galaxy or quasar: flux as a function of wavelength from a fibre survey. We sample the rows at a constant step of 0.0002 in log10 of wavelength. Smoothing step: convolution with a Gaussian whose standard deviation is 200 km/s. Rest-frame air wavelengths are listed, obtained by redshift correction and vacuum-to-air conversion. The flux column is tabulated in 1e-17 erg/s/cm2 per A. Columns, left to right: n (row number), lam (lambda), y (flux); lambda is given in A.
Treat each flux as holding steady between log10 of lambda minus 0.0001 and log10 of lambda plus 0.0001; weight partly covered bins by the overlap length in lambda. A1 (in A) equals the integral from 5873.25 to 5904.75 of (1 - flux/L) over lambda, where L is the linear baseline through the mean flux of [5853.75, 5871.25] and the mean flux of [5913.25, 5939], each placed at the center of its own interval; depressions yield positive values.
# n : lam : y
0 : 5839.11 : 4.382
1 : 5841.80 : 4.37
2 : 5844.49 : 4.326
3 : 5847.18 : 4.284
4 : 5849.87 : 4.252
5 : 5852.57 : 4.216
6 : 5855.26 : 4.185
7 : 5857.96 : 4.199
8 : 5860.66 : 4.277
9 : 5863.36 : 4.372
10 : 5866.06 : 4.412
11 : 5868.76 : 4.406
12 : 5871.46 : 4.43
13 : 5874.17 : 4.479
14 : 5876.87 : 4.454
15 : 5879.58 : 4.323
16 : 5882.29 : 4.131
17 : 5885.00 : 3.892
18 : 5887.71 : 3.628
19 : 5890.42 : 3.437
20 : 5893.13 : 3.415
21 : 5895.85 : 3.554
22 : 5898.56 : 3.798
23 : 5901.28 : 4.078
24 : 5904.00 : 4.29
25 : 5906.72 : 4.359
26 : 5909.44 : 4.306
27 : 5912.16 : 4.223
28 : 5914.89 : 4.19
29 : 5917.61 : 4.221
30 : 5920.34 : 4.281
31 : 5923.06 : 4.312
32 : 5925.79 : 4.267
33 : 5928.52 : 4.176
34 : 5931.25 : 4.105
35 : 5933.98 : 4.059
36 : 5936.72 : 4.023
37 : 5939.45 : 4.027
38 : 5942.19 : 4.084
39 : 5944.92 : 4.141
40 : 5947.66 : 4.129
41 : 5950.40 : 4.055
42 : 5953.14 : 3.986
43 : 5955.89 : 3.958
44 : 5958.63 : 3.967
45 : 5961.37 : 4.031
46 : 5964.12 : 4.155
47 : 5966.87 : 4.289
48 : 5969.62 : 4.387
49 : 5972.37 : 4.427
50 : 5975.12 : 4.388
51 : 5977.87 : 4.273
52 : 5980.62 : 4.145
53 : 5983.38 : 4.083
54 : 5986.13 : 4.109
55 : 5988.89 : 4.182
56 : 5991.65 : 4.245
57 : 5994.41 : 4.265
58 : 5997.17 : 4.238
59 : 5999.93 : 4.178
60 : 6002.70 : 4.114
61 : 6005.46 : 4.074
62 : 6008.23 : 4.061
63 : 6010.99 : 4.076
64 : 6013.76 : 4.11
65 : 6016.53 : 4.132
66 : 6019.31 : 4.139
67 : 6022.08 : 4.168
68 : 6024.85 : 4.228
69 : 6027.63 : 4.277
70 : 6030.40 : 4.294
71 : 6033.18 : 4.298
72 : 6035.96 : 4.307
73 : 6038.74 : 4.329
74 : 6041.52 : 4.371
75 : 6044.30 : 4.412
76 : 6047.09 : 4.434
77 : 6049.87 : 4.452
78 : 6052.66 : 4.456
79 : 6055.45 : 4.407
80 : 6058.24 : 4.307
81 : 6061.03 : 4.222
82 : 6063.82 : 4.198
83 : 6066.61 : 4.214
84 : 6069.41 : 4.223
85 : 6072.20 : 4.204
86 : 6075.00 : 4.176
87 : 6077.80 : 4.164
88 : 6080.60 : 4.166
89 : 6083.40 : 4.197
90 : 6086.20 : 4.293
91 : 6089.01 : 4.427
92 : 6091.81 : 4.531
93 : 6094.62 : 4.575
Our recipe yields 2.3 A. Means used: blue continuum 4.32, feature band 3.94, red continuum 4.18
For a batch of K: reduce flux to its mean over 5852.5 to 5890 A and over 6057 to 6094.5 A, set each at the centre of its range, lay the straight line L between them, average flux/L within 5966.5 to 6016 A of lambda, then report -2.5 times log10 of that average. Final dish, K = 0.01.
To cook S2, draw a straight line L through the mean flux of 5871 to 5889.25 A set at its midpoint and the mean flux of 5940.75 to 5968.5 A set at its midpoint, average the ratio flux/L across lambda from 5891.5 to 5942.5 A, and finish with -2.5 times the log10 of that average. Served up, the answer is 0.010 mag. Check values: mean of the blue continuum 4.17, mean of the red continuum 4.08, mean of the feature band 4.09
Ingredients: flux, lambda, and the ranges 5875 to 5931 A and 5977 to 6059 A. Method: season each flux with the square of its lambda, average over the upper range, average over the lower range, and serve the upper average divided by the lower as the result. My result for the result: 1.1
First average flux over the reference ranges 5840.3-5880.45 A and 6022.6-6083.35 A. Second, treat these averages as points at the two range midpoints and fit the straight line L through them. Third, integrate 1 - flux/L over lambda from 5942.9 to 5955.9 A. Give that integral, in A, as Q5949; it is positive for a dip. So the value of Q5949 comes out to 0.7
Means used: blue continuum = 4.33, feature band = 4.06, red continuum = 4.29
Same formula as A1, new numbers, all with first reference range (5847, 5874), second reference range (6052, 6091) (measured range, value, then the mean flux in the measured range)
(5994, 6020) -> 0.87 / 4.13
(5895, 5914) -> 0.87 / 4.1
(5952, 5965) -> 0.83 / 4.01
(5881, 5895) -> 1.99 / 3.69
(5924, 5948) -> 1.00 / 4.12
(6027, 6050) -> -0.43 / 4.35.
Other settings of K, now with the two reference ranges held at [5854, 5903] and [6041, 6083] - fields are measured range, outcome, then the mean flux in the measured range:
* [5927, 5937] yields 0.011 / 4.1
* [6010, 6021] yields 0.032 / 4.11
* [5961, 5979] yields -0.027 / 4.29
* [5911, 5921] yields -0.025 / 4.22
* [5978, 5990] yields 0.015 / 4.14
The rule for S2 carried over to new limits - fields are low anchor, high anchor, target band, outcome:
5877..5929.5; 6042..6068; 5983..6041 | 0.019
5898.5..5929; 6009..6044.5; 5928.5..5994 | 0.022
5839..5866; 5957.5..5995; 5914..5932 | 0.004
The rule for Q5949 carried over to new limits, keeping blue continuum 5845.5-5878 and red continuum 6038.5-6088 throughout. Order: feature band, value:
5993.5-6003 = 0.2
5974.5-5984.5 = 0.2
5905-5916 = 0.1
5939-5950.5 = 0.6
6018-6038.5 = 0.2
